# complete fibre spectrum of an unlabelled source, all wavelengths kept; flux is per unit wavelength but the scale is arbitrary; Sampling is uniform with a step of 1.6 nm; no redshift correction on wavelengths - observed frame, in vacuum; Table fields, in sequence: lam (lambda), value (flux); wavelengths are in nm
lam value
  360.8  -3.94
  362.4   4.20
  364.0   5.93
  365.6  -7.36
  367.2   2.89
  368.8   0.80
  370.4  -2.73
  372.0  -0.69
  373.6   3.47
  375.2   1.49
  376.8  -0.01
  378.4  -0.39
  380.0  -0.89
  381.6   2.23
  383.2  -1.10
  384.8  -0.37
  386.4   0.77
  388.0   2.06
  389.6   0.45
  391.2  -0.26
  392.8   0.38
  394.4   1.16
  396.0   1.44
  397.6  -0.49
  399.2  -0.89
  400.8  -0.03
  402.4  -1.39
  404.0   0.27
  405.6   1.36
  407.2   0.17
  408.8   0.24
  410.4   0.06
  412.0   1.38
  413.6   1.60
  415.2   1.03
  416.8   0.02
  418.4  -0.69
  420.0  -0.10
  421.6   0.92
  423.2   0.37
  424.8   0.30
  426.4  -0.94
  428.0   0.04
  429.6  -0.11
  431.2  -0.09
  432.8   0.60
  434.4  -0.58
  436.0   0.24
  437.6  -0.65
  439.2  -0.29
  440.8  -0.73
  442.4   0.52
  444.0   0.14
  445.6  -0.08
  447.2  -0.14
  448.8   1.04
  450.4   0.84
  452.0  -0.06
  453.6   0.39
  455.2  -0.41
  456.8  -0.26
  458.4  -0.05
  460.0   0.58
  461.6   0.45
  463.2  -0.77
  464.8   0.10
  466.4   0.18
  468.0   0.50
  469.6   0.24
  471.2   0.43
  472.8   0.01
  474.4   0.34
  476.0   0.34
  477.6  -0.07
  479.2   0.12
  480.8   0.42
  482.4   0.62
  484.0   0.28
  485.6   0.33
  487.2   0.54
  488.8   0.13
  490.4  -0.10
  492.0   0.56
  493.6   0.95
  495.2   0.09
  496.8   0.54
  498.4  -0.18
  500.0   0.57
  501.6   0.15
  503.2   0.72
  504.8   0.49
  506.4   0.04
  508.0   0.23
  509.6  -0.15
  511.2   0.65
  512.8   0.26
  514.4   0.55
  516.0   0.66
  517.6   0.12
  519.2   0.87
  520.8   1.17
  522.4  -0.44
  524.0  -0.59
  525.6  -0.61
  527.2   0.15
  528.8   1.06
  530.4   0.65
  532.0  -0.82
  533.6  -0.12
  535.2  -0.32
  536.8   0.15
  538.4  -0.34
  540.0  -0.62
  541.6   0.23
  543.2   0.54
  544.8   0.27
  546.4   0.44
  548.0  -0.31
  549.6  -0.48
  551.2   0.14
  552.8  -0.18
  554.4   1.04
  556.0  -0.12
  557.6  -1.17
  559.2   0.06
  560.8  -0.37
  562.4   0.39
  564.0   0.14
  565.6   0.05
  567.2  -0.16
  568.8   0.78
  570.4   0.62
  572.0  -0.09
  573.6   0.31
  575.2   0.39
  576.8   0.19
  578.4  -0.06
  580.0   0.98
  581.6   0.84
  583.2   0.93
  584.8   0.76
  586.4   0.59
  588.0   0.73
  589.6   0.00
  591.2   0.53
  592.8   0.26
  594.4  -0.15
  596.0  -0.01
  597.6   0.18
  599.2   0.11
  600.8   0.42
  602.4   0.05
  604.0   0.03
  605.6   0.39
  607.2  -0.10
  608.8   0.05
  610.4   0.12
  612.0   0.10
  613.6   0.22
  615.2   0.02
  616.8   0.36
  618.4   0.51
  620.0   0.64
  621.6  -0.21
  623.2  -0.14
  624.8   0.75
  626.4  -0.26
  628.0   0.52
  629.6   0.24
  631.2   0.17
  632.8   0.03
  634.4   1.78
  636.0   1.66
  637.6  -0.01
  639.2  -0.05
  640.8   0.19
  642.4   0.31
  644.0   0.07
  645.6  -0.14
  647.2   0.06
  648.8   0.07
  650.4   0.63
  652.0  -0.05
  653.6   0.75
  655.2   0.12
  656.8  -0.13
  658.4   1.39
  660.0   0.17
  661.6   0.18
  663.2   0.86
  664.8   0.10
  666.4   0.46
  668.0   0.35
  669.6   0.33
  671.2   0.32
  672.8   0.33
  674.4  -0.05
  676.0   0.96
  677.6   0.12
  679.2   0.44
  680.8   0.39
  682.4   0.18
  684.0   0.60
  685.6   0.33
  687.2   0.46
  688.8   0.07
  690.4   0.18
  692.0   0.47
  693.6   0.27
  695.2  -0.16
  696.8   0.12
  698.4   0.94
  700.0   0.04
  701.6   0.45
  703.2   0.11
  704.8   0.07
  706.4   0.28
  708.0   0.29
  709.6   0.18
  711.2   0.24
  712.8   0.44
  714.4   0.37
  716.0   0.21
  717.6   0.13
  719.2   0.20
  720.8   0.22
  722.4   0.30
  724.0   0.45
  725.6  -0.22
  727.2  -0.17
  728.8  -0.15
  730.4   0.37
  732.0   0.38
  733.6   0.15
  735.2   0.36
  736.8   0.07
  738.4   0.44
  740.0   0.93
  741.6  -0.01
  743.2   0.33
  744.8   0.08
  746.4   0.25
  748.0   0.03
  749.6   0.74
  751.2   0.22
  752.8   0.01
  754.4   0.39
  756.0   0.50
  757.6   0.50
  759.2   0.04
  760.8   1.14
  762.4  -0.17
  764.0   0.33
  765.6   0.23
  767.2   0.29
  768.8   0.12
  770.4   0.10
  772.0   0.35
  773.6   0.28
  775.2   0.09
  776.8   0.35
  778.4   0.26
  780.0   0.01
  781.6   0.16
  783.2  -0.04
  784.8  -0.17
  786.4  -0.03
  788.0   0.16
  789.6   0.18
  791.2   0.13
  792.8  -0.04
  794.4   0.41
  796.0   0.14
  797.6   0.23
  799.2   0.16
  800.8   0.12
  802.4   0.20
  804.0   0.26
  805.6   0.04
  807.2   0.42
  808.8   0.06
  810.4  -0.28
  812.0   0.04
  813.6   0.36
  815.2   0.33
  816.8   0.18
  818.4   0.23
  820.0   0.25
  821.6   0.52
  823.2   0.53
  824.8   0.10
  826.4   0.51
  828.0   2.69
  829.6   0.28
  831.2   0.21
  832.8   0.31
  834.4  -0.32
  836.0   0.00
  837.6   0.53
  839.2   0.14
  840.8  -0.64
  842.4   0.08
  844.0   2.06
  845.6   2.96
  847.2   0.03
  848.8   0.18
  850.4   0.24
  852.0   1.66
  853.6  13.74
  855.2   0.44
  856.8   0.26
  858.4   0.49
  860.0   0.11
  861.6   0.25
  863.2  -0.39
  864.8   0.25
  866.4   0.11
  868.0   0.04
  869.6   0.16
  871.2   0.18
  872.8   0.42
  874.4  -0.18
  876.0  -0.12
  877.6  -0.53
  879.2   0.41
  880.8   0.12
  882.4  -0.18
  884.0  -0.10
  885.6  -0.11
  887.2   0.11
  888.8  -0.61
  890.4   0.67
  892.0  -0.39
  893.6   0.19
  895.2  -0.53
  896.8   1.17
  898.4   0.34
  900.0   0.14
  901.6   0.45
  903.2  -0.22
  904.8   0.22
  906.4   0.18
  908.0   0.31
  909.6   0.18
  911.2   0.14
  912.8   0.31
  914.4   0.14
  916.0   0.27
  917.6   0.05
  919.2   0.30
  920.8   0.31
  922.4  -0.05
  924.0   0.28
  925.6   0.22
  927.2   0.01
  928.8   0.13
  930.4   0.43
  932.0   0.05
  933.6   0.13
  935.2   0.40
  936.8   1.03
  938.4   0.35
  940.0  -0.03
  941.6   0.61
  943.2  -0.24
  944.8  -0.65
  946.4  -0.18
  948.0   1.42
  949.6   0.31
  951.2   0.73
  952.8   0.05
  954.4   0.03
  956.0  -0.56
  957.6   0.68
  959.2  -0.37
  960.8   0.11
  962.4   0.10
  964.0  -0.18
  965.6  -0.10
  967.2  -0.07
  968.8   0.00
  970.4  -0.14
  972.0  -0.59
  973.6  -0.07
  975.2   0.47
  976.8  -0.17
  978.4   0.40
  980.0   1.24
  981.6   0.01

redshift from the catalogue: 0.70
